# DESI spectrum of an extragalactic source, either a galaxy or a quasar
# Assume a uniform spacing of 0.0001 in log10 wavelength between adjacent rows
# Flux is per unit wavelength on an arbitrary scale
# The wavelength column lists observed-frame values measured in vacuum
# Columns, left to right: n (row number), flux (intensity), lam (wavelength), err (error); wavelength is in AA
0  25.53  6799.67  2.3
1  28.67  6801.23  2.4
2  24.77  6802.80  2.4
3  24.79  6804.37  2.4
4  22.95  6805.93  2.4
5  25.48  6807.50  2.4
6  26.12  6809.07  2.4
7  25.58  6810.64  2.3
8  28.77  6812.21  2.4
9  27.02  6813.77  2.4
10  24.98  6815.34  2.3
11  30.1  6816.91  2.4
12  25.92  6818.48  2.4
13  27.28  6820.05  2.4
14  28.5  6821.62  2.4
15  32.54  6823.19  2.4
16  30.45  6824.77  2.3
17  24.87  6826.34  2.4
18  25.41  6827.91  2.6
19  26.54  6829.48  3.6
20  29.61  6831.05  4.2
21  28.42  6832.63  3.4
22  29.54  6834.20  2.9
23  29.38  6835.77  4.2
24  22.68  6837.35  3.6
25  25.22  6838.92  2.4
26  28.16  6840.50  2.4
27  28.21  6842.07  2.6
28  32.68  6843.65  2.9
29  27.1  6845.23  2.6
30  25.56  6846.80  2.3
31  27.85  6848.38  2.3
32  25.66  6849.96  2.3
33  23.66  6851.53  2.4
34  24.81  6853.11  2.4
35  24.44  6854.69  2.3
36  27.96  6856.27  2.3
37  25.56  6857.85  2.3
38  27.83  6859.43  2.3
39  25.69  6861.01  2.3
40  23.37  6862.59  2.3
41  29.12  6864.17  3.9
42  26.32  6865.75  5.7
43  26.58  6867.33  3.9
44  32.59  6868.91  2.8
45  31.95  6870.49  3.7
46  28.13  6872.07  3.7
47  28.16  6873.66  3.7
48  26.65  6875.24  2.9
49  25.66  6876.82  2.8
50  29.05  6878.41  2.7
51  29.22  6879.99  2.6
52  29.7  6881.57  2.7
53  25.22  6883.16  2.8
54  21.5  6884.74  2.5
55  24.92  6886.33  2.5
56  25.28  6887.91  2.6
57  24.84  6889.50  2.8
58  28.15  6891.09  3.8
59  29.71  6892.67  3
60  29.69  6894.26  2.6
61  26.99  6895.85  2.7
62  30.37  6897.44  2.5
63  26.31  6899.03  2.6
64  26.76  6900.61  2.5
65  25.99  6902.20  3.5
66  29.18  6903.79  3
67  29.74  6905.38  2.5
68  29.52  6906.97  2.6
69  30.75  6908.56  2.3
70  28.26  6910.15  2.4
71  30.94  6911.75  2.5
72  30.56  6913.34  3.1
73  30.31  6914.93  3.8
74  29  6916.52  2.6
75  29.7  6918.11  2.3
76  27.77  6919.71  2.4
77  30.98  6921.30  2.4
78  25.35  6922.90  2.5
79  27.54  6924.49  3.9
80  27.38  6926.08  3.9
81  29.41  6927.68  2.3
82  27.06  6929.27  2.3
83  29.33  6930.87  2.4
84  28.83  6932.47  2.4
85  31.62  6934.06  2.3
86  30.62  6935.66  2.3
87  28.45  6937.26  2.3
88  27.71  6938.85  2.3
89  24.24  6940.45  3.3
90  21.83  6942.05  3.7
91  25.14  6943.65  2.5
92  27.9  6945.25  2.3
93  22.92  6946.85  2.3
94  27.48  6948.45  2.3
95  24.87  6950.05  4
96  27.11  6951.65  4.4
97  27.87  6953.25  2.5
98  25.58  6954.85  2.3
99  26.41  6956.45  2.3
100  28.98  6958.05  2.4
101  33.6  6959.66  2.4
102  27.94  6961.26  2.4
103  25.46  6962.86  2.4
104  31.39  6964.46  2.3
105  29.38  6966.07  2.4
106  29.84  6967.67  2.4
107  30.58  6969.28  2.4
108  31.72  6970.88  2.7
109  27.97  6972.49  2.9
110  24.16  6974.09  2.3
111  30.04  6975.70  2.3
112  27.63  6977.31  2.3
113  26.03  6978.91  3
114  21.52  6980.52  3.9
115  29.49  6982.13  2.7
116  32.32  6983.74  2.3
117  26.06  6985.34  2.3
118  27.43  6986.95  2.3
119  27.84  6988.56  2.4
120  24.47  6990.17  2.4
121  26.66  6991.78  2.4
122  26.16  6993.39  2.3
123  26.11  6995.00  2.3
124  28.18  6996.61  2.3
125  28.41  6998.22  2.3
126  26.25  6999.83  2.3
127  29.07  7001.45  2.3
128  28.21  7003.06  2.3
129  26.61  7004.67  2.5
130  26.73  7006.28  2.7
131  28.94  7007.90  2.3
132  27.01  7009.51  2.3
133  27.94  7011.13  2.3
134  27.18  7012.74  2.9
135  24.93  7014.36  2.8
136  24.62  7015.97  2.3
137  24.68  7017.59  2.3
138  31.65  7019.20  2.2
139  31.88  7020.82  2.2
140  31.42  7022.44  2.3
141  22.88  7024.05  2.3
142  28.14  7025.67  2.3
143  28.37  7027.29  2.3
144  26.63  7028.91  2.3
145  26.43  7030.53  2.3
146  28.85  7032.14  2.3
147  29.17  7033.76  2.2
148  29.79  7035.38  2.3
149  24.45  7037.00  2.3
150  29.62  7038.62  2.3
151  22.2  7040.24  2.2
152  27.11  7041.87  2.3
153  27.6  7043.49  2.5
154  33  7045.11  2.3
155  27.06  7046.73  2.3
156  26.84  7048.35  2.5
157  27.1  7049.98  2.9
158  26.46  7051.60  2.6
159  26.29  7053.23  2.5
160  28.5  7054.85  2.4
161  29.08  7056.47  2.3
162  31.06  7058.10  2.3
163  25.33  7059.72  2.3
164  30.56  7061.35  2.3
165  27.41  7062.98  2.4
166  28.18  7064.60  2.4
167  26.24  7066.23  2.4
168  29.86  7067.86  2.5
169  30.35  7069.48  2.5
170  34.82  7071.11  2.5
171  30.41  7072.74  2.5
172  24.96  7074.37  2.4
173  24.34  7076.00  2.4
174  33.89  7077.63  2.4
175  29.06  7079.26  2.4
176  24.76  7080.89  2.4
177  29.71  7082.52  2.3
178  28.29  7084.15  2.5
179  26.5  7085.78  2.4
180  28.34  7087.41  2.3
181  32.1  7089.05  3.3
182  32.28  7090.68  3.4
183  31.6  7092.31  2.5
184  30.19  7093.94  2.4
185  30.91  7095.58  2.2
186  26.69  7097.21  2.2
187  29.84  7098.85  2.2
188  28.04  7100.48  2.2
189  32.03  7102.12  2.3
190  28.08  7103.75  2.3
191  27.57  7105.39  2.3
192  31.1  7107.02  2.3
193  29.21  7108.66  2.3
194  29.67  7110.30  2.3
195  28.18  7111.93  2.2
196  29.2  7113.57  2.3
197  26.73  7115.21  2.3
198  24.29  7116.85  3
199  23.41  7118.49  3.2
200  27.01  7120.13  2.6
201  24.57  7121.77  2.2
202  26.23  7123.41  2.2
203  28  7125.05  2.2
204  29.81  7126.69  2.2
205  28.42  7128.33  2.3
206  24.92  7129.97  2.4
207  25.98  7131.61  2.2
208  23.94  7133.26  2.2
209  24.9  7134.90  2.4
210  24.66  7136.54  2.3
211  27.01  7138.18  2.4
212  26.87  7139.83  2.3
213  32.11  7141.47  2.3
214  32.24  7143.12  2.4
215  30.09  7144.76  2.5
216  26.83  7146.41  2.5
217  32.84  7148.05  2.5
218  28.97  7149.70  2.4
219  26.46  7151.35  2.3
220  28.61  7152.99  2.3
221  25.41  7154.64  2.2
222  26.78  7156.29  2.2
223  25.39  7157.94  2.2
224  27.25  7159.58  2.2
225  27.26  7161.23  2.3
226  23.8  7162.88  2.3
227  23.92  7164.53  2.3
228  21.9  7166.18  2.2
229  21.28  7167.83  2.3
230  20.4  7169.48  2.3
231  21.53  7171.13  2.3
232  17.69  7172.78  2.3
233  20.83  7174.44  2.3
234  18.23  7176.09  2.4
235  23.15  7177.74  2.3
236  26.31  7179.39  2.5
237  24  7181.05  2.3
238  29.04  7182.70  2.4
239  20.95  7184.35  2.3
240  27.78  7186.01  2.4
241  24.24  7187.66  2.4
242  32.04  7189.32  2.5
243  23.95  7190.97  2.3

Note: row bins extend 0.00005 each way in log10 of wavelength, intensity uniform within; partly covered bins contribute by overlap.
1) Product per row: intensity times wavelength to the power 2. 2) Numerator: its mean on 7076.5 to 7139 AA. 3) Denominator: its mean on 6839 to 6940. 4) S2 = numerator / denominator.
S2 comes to 1.07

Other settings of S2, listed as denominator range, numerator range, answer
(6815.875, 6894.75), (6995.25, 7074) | 1.08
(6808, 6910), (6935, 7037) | 1.04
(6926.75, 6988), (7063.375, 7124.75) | 1.07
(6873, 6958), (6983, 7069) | 1.03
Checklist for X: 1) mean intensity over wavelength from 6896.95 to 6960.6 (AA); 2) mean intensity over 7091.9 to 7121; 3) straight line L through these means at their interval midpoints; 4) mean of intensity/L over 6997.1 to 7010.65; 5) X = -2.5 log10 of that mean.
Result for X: 0.023 mag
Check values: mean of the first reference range 28.1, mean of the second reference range 28.5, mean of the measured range 27.7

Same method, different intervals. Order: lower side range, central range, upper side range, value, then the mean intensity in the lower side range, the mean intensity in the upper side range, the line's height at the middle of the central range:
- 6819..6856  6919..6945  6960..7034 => -0.01 mag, 27.3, 27.7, 27.6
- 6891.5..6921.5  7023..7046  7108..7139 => 0.00 mag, 29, 26.6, 27.6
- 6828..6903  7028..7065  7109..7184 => -0.06 mag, 27.2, 25.9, 26.4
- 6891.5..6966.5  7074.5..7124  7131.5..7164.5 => -0.04 mag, 28.2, 27.3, 27.5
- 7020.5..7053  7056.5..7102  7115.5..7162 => -0.07 mag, 27.7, 27.1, 27.4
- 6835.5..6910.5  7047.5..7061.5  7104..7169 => -0.03 mag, 27.3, 27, 27.1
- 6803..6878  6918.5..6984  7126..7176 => -0.05 mag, 27.1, 25.8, 26.7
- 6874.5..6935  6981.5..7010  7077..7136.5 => 0.02 mag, 28.1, 28.1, 28.1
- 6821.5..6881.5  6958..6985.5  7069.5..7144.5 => -0.03 mag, 27.5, 28.3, 27.9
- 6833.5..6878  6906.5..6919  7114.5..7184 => -0.11 mag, 27.2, 25.7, 26.9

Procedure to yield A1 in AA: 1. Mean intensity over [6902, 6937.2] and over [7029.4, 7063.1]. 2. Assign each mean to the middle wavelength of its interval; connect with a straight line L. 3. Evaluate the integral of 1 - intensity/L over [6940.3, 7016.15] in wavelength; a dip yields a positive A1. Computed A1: 3.2 AA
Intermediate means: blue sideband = 29.1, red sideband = 27.8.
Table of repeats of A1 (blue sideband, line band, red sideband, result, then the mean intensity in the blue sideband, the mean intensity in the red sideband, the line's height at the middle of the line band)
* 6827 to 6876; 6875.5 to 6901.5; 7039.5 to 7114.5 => 0.4 AA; 27.2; 28.7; 27.5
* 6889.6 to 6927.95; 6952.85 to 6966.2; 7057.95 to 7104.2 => 0.2 AA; 28.7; 29.2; 28.8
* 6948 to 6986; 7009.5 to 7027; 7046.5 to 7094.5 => 0.5 AA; 28.1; 28.7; 28.4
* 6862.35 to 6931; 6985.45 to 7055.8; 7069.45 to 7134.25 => 2.1 AA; 28.1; 28.3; 28.2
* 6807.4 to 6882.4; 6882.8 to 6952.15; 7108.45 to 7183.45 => -1.5 AA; 27.4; 26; 27.1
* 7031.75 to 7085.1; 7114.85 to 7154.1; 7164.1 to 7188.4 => -4.2 AA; 28.2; 22.7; 24.7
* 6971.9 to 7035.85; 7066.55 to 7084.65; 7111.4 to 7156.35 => -1.1 AA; 27.4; 27.3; 27.4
